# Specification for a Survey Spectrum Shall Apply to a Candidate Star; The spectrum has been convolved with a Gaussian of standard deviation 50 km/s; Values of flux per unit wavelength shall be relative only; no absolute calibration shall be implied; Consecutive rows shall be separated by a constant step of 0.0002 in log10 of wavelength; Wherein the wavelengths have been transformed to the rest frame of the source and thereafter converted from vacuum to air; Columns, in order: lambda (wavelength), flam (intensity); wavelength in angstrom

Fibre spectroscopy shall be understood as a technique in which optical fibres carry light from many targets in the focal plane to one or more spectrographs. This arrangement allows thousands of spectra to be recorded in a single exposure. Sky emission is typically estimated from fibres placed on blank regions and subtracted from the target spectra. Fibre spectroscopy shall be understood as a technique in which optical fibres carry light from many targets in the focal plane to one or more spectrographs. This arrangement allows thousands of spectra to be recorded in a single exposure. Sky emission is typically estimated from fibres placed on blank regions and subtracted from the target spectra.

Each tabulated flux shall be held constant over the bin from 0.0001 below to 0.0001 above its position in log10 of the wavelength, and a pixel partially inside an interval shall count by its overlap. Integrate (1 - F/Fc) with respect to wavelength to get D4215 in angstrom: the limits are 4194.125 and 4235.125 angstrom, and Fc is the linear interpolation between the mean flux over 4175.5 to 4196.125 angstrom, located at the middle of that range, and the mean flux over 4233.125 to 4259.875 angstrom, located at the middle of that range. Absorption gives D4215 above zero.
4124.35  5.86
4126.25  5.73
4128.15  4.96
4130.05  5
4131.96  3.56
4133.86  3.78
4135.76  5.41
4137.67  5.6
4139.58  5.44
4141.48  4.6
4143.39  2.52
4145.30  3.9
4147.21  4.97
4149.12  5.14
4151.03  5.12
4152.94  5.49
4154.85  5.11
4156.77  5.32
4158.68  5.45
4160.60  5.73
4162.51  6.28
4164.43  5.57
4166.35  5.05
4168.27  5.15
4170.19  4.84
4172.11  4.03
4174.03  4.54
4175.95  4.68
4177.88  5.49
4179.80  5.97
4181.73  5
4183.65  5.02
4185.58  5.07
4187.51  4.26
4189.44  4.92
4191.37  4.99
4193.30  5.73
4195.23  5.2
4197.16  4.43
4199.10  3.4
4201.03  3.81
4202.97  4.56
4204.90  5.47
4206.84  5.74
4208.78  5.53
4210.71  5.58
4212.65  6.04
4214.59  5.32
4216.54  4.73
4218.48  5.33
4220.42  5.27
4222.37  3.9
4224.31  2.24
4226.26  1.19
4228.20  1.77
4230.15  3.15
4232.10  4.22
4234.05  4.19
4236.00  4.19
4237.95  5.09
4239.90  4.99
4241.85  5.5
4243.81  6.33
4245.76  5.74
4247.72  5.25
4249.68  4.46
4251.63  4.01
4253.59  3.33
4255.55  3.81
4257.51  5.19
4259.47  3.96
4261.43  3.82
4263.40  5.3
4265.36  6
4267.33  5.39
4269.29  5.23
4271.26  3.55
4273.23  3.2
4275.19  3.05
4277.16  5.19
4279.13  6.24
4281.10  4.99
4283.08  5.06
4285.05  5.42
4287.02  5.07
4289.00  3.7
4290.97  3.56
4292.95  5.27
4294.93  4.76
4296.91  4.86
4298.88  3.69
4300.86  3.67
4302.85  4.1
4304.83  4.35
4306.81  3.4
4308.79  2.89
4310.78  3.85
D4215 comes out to 5.1 angstrom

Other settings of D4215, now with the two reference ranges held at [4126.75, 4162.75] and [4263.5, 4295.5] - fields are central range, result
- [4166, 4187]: -0.5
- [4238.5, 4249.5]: -1.6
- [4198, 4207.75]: 0.5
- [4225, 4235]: 4.0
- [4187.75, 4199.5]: 0.1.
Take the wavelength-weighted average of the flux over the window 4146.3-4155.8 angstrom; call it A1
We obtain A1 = 5.17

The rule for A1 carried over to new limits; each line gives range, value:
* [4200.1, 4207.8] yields 4.9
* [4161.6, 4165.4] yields 5.91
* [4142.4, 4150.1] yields 4.14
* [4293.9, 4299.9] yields 4.44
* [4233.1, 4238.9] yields 4.49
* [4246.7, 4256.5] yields 4.18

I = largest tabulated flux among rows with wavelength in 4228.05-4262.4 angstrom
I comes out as 6.33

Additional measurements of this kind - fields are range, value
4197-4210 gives 5.74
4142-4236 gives 6.28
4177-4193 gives 5.97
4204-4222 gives 6.04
